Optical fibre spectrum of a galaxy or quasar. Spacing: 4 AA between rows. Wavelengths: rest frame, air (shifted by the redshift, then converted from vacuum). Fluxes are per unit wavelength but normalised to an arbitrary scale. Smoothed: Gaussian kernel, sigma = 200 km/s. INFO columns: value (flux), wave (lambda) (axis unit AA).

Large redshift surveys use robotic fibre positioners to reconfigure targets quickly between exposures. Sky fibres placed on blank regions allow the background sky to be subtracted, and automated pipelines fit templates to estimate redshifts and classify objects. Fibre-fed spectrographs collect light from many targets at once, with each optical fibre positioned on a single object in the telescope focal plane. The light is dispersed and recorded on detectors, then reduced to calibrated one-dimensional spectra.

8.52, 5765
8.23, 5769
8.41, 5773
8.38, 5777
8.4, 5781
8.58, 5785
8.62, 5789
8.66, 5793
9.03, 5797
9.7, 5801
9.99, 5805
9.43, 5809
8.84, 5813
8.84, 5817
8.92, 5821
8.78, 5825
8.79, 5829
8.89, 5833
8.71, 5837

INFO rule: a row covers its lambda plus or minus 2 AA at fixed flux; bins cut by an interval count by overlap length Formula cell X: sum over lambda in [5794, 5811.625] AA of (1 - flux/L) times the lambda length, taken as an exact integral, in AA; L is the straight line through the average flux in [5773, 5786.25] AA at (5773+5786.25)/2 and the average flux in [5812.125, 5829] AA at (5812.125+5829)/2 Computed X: -1.6 AA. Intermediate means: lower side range 8.44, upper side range 8.84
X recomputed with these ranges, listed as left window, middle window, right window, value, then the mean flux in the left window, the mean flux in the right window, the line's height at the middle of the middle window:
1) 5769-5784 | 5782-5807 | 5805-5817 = -0.67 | 8.39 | 9.23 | 8.83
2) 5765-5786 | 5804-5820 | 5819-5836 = -0.92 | 8.4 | 8.84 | 8.71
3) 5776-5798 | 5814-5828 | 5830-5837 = -0.12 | 8.6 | 8.82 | 8.76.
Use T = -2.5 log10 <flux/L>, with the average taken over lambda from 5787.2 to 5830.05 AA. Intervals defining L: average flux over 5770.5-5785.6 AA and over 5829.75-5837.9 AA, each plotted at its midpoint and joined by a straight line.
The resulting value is -0.053 mag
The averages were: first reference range 8.42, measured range 9.06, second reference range 8.81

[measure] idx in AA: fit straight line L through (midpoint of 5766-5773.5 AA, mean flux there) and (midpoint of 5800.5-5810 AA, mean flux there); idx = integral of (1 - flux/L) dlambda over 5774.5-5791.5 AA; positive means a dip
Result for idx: 0.7 AA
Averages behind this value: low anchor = 8.33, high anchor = 9.74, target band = 8.5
